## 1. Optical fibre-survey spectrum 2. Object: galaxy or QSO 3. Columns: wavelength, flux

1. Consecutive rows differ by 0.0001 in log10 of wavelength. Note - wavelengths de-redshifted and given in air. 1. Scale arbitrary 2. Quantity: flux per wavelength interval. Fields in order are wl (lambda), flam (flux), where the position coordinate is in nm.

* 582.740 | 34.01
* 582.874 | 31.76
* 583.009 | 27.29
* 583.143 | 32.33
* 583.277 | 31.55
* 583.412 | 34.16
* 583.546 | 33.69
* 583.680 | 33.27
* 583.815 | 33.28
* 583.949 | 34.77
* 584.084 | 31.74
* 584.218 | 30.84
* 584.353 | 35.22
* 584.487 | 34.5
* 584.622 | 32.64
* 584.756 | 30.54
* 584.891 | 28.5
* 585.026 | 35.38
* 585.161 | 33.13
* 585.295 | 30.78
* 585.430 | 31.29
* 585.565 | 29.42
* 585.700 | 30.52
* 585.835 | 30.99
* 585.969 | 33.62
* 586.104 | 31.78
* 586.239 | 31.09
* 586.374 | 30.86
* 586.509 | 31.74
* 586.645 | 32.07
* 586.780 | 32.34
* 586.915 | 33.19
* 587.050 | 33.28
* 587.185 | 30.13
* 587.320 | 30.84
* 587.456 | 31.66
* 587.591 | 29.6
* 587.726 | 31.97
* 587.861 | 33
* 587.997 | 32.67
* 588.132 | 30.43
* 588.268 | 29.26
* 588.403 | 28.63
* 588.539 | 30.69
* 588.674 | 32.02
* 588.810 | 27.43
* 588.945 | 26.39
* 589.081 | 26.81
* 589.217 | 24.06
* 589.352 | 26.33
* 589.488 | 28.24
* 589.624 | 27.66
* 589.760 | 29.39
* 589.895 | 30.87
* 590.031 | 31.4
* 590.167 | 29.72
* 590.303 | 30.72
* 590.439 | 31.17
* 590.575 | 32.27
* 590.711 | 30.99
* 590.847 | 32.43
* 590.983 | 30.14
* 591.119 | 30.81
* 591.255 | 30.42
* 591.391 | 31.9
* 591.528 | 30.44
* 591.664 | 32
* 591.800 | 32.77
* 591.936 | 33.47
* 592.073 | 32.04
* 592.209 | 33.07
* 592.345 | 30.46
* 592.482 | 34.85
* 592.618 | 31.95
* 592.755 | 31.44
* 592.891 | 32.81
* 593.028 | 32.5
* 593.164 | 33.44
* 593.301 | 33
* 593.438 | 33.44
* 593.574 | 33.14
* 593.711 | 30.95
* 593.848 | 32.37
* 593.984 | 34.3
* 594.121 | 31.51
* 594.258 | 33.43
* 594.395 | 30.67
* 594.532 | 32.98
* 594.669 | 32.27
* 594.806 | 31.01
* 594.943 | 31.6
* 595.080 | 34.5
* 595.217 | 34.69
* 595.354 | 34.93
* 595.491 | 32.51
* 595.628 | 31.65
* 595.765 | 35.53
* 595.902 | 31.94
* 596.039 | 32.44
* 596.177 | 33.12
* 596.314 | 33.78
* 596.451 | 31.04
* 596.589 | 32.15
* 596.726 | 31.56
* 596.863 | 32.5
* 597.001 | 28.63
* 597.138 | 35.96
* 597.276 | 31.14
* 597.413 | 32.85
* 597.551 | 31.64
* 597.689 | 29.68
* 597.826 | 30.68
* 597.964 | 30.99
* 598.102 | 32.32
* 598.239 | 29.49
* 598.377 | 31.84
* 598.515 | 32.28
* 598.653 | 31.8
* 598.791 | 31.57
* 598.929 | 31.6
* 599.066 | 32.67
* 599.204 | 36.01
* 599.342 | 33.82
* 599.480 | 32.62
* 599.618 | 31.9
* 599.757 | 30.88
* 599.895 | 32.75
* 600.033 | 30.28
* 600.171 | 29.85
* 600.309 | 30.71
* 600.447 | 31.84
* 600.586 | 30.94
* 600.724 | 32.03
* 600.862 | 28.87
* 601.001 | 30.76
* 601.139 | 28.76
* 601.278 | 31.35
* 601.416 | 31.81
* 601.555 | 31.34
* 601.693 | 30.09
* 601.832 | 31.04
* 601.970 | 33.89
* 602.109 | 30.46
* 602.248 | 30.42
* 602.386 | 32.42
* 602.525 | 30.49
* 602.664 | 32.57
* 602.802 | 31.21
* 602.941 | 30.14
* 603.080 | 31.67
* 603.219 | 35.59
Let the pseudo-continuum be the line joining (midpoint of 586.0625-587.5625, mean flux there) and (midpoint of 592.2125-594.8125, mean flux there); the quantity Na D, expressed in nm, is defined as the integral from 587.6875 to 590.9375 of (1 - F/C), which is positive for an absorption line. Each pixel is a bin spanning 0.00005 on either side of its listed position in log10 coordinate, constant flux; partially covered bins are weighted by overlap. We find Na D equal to 0.22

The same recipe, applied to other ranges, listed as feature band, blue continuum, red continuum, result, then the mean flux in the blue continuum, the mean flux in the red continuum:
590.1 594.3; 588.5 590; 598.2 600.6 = -0.40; 28.2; 31.9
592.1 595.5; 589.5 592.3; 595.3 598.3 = -0.12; 31.1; 32.1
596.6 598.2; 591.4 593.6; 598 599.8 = 0.03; 32.5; 32.2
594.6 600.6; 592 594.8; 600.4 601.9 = -0.11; 32.5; 30.8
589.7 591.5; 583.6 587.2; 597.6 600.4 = 0.06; 32.1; 31.7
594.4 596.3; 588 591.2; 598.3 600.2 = -0.11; 29.5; 32.2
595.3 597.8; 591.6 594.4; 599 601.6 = -0.02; 32.6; 31.5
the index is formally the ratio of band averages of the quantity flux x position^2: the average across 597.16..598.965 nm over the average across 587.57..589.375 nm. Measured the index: 1.11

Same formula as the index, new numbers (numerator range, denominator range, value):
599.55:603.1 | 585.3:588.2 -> 1.04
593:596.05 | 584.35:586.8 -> 1.06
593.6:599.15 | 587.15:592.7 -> 1.08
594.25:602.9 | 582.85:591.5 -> 1.07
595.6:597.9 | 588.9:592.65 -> 1.08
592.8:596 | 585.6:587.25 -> 1.06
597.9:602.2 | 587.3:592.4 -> 1.07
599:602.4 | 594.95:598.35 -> 0.99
